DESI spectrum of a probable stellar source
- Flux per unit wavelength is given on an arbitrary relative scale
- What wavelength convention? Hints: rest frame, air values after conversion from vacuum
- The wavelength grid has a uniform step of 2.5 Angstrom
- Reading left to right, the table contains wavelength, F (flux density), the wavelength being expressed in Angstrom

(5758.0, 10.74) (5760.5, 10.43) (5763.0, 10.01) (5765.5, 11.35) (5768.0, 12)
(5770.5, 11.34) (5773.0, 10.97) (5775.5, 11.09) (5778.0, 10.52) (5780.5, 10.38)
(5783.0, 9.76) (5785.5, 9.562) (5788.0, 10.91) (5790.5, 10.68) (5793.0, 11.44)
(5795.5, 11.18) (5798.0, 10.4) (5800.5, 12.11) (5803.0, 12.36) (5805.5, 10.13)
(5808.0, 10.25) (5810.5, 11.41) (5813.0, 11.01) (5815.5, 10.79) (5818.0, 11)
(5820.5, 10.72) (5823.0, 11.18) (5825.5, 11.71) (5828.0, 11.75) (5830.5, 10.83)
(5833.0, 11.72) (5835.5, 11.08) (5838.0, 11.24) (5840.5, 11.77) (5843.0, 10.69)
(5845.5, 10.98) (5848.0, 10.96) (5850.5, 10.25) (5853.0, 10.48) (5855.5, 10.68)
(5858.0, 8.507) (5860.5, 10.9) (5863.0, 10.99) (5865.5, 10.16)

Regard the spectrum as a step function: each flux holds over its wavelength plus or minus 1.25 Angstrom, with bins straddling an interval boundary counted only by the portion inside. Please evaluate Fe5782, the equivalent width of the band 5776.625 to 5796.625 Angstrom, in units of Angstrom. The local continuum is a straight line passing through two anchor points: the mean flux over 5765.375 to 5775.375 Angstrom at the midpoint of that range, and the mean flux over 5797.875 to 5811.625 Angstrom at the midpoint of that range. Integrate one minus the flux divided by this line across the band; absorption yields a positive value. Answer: 1.3 Angstrom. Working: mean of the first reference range 11.4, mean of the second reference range 11.2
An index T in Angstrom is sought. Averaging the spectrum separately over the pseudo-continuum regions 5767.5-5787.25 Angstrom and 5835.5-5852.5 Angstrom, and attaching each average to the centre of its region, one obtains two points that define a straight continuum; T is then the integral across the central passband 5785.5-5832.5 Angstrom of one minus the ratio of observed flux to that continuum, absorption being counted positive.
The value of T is -1.2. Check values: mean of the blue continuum 10.7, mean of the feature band 11.1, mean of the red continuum 11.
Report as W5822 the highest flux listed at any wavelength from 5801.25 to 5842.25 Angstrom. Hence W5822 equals 12.36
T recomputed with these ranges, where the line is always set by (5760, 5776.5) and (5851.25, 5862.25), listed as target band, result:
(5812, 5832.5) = -1.2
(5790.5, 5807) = -0.7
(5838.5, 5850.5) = -0.8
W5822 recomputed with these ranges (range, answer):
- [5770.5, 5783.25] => 11.34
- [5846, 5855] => 10.96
